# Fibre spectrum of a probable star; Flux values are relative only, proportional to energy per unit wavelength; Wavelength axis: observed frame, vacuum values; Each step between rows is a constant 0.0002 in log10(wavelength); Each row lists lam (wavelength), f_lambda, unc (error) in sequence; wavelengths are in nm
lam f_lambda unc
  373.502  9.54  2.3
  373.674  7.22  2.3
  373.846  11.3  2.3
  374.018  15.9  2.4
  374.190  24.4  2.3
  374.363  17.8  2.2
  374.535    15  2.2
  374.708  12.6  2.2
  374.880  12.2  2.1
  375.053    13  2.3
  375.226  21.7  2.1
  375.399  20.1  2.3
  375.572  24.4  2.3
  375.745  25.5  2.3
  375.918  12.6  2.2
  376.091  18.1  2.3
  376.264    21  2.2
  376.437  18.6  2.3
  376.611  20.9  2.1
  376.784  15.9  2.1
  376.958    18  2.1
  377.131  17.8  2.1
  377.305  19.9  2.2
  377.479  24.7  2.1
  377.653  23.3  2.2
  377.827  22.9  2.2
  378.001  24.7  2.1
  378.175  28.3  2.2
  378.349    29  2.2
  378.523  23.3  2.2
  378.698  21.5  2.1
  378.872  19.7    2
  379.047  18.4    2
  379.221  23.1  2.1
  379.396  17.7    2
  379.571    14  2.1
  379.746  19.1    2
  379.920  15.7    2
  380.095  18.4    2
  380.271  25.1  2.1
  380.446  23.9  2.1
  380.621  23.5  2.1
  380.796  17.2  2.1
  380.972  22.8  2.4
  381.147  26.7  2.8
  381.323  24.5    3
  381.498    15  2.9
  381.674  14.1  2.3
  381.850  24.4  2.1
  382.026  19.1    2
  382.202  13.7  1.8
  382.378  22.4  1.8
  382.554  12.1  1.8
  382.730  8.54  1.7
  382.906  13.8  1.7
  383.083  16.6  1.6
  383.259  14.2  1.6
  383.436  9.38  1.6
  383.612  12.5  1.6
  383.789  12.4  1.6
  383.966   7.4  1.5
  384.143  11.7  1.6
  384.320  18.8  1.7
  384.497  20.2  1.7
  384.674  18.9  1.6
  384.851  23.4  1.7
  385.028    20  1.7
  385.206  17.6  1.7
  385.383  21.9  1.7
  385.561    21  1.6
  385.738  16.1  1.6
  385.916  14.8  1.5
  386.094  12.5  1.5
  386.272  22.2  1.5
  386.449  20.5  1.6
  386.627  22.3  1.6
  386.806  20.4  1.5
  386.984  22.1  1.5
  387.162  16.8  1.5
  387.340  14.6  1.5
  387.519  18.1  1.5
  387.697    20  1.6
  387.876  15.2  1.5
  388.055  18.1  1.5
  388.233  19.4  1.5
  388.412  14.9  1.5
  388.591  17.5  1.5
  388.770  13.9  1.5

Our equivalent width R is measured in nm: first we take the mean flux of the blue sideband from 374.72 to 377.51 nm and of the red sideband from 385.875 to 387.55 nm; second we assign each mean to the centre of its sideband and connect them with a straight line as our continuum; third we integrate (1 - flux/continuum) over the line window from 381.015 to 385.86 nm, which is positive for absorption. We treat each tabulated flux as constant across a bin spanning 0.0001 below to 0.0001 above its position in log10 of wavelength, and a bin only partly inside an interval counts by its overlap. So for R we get 0.43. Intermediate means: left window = 18.7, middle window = 16.9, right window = 18.5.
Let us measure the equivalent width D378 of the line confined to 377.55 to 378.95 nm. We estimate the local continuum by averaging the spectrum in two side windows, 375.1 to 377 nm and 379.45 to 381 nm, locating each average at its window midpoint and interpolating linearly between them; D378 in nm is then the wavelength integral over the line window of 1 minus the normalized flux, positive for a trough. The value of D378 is -0.31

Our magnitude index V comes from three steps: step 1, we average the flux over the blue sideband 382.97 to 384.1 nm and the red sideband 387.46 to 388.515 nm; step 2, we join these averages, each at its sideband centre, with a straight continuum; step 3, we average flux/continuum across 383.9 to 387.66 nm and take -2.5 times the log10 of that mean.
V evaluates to -0.226 mag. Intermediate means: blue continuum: 12.1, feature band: 18.3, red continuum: 17.6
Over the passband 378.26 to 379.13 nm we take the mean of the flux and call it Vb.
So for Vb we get 22.4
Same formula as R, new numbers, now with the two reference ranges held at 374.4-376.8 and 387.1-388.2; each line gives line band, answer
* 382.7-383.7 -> 0.27 nm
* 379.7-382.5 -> -0.41 nm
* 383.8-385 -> 0.06 nm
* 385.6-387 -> -0.12 nm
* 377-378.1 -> -0.26 nm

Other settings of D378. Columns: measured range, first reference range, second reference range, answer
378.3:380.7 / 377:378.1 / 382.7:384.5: -0.20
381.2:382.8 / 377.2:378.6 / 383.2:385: 0.08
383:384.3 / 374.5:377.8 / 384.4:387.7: 0.46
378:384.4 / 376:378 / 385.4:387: 0.46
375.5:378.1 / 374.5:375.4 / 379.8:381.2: -0.47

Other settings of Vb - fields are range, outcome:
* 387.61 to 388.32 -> 18.2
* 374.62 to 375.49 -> 16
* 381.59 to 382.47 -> 18.7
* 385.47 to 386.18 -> 16.1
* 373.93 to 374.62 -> 18.3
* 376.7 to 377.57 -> 19.3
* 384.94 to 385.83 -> 19.3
